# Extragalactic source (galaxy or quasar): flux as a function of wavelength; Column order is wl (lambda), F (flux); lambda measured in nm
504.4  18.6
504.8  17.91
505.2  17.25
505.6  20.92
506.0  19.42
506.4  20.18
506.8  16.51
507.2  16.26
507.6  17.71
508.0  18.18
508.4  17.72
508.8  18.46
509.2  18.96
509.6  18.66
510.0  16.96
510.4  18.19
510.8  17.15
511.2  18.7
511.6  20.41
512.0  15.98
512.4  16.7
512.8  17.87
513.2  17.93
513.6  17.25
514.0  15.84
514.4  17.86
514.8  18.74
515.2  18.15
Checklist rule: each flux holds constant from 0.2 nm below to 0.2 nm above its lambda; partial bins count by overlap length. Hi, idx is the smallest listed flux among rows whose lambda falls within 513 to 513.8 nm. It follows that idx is 17.25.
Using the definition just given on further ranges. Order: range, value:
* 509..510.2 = 16.96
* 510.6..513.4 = 15.98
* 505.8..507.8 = 16.26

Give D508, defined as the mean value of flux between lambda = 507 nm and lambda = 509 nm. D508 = 17.7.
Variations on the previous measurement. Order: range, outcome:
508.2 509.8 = 18.4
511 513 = 17.9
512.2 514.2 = 17.1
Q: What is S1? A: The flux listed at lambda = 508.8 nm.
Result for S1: 18.46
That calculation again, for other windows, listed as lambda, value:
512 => 15.98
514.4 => 17.86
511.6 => 20.41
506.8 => 16.51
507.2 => 16.26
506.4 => 20.18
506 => 19.42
